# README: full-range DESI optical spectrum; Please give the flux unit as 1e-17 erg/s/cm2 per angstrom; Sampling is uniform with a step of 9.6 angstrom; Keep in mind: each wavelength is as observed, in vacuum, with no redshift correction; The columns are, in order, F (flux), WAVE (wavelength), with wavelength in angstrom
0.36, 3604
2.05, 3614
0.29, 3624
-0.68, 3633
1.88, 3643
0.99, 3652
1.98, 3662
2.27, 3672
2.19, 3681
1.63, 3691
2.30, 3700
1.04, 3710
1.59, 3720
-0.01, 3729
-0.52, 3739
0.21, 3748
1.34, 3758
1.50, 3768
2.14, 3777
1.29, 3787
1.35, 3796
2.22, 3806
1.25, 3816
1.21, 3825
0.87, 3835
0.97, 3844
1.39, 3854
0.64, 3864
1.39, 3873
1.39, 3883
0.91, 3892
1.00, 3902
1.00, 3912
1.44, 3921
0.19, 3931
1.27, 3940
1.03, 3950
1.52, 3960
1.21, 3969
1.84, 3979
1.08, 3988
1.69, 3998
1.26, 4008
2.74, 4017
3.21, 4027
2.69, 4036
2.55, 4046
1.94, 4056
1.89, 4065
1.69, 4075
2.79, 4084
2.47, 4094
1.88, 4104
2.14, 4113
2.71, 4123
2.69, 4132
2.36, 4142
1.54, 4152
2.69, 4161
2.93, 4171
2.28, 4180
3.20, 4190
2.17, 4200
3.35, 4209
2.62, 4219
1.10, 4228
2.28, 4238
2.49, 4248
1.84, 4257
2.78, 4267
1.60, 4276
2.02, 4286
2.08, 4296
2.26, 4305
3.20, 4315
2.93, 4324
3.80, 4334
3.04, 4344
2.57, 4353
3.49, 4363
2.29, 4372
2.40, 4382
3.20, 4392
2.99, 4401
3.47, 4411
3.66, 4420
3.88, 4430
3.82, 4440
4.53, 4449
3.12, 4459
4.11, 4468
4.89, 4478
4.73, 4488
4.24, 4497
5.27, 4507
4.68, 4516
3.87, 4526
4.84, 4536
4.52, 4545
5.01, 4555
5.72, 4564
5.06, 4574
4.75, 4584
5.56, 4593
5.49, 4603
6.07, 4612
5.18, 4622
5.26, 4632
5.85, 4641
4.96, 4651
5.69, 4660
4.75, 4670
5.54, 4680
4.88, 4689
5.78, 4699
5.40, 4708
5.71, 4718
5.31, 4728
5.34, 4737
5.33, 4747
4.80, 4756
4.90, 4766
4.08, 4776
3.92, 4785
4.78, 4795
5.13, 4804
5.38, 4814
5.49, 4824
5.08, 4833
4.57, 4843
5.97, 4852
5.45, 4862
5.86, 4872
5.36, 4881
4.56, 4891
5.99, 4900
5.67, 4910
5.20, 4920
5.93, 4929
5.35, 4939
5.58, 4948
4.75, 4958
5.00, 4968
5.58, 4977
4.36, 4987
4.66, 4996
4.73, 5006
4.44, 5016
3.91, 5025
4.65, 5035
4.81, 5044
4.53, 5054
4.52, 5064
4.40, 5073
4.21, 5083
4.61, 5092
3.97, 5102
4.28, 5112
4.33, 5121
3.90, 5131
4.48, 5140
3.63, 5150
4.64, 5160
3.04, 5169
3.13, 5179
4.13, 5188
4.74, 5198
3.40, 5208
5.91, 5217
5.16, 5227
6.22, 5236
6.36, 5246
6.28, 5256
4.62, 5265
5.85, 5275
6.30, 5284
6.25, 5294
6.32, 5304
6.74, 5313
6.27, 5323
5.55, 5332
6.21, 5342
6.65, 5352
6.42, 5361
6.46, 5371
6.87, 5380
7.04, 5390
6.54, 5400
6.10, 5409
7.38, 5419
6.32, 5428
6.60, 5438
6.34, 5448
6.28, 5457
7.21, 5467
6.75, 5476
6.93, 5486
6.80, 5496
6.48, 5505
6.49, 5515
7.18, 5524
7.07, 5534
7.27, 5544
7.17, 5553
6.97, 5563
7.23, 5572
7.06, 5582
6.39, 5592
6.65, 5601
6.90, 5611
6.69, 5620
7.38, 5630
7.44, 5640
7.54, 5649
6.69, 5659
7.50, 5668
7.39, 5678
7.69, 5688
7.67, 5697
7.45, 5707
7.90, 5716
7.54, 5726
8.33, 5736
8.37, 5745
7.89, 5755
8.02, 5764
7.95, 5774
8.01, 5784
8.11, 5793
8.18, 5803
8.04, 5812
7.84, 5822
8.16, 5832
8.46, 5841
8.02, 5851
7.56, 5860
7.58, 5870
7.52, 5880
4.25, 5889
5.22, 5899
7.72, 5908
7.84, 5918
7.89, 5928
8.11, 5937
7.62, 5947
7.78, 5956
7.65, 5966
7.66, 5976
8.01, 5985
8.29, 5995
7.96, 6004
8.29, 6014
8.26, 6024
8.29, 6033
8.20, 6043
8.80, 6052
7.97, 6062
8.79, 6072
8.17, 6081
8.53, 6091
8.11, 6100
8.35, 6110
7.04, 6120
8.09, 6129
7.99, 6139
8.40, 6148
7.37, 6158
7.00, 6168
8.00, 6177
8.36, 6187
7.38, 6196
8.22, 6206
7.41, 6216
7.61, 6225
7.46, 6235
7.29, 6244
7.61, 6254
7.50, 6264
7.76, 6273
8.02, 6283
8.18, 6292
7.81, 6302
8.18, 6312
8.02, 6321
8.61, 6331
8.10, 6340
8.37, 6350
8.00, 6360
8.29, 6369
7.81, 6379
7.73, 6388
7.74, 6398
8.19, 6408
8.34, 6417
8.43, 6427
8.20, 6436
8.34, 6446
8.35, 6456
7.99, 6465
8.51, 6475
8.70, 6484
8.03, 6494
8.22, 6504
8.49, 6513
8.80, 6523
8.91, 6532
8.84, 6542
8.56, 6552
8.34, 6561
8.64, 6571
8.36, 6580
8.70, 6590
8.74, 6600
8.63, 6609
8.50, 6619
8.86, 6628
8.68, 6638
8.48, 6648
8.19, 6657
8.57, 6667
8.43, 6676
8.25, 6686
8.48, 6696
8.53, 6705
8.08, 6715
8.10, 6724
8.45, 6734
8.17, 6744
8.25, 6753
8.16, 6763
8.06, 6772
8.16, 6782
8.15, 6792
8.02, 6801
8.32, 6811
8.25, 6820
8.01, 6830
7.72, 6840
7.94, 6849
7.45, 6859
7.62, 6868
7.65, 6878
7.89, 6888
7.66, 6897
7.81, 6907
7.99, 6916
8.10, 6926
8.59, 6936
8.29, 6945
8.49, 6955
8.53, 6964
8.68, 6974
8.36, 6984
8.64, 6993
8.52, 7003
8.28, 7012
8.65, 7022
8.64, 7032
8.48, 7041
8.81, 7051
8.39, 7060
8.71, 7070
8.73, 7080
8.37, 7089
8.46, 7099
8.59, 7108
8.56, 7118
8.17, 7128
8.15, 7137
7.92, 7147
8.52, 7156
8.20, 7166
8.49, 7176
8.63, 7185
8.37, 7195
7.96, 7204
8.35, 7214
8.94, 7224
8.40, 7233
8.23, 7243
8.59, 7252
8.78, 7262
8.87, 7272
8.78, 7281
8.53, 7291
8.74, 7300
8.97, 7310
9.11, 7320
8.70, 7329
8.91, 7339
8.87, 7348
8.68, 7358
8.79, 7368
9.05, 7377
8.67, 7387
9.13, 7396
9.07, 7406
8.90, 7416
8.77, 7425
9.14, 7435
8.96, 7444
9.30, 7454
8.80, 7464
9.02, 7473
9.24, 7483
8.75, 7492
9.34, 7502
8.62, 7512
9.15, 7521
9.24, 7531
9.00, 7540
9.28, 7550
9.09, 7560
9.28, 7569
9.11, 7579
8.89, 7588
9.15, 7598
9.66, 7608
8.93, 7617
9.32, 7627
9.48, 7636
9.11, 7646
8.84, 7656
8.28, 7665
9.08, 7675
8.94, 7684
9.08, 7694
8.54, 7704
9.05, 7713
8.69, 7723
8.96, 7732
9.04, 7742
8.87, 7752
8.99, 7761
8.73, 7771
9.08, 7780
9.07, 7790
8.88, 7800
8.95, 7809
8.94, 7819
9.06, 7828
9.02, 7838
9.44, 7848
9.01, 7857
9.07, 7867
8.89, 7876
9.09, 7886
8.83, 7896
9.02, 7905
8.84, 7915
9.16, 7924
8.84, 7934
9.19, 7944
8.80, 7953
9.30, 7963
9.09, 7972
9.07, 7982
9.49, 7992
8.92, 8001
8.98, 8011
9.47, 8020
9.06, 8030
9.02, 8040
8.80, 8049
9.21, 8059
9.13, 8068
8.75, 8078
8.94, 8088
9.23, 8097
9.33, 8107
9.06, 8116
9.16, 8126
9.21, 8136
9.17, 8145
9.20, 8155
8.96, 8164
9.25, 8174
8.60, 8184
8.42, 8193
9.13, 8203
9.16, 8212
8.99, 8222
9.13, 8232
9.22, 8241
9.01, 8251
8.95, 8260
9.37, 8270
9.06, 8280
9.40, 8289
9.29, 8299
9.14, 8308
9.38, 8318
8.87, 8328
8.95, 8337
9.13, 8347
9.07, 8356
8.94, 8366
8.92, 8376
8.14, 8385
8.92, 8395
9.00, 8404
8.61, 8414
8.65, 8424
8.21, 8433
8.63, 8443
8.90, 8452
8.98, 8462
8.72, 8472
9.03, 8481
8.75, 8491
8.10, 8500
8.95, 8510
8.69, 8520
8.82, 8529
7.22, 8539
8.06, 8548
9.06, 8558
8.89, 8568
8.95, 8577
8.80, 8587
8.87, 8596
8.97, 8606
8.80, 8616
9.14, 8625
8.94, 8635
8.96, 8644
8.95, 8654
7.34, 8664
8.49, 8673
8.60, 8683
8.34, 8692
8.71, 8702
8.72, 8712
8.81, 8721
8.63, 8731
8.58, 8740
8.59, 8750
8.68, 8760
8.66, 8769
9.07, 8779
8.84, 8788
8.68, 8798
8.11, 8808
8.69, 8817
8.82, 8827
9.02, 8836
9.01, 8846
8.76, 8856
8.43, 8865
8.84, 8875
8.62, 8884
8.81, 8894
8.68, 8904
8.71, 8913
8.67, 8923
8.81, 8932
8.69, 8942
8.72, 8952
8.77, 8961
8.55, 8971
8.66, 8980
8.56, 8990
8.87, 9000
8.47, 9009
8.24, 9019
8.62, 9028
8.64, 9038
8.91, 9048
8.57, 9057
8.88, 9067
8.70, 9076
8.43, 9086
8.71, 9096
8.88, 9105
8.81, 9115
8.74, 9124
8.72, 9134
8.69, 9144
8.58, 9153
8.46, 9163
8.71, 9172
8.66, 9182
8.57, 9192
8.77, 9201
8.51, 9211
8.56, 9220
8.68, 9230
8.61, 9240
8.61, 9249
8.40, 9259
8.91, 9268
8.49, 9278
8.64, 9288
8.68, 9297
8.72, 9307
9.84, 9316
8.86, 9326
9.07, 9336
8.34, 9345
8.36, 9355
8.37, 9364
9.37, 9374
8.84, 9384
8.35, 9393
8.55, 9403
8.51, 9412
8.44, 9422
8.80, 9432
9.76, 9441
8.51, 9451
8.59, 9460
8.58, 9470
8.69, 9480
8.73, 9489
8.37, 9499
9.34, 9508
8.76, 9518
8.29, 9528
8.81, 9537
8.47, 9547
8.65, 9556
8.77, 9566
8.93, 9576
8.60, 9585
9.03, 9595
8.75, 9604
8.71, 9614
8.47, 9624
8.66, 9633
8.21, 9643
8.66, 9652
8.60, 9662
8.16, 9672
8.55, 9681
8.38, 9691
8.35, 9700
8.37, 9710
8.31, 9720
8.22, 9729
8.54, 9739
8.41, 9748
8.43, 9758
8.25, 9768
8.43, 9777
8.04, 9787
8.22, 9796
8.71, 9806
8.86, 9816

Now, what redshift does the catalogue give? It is 0.00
